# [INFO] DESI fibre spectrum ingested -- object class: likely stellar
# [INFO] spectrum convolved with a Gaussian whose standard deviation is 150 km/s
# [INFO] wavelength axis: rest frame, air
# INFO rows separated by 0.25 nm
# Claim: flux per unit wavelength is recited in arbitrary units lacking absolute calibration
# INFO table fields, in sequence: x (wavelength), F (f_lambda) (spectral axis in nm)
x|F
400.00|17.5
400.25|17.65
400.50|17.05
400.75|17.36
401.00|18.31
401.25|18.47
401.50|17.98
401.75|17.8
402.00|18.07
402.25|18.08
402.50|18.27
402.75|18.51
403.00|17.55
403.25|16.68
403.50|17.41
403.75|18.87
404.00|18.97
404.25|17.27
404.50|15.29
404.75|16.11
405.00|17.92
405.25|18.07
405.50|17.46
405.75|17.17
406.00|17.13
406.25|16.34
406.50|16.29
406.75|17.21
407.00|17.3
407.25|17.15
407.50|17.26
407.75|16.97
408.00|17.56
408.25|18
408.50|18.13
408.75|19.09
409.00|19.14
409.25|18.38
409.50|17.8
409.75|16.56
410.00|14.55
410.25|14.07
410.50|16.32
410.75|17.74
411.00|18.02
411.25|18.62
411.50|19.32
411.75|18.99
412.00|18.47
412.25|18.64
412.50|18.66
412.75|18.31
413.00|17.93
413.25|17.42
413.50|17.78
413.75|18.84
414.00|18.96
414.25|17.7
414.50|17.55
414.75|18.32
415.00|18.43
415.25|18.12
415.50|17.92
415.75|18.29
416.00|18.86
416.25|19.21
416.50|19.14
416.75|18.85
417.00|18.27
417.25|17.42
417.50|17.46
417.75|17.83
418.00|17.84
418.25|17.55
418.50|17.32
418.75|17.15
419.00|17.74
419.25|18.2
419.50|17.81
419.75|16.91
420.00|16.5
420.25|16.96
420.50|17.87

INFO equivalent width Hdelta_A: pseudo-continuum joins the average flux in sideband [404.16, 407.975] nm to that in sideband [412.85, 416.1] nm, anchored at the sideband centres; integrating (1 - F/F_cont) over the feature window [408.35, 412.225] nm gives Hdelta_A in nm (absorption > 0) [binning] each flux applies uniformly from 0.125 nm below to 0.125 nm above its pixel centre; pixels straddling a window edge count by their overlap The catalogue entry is -0.03 nm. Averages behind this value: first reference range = 17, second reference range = 18.2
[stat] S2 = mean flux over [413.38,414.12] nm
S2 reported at 18.5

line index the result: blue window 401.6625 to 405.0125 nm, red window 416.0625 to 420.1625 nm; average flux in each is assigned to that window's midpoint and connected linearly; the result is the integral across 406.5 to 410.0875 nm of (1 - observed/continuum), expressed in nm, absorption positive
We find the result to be 0.04 nm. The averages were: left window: 17.6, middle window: 17.5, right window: 17.8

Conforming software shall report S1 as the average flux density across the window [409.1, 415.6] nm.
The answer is 17.8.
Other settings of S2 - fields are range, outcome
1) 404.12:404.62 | 16.3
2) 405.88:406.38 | 16.7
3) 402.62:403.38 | 17.6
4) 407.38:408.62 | 17.6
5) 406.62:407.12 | 17.2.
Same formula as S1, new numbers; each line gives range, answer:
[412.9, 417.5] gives 18.3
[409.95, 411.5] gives 16.9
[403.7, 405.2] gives 17.4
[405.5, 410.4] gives 17.2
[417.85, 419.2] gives 17.6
